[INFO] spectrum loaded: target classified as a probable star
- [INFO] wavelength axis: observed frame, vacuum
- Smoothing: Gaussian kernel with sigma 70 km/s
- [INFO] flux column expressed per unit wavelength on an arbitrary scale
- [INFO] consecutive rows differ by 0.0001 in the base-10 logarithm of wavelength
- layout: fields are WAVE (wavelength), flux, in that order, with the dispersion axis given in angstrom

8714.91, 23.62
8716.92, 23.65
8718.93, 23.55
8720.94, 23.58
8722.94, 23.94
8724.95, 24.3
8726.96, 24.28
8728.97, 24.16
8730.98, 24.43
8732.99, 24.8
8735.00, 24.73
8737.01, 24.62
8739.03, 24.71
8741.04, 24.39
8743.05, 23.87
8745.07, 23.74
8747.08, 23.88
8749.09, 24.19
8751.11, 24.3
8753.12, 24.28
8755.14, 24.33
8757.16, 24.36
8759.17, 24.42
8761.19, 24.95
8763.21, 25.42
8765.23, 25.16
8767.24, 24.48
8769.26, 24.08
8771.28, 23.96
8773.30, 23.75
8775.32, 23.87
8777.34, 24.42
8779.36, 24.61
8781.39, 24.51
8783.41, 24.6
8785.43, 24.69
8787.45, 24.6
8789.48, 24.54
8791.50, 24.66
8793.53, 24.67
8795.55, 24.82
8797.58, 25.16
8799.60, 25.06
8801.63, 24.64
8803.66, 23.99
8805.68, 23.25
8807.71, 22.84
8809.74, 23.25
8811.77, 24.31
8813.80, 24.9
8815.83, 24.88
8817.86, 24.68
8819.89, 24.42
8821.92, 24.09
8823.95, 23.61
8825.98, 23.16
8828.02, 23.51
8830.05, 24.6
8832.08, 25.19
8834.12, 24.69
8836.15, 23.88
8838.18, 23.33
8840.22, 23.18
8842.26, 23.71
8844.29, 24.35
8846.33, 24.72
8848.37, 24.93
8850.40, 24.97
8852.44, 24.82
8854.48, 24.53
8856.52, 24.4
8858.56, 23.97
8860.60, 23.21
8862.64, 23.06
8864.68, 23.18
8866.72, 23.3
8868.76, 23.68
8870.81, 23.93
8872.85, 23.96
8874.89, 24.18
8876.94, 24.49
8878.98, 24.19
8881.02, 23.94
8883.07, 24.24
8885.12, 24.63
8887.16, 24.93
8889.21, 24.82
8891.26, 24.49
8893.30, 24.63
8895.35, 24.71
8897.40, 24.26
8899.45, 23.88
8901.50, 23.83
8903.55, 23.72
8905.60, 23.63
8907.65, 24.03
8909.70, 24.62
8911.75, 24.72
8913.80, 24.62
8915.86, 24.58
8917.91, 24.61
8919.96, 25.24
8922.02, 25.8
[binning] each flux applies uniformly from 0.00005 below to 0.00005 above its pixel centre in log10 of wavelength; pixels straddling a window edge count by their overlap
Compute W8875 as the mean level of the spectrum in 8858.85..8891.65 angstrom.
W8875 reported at 24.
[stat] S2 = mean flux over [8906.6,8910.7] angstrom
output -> 24.3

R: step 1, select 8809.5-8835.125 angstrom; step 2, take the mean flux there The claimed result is 24.3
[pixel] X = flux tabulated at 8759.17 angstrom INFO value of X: 24.42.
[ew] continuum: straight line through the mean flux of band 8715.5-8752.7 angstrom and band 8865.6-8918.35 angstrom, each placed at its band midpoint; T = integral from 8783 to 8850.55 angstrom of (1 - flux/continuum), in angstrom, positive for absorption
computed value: -0.2 angstrom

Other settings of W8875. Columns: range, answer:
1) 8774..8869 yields 24.2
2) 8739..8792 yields 24.4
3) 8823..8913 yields 24.1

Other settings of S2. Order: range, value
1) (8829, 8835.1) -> 24.8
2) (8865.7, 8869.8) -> 23.5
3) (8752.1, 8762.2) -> 24.5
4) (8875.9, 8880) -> 24.3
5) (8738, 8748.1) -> 24.1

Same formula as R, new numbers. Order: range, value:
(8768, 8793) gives 24.4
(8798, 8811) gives 23.9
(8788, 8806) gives 24.6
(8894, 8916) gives 24.2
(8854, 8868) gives 23.6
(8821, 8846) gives 24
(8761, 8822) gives 24.4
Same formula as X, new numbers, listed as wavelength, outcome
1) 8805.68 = 23.25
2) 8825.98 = 23.16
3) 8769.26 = 24.08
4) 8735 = 24.73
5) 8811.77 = 24.31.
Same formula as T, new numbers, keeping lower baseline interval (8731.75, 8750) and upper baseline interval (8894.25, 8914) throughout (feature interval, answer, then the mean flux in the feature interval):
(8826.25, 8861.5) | 0.04 angstrom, 24.2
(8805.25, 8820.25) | 0.11 angstrom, 24.1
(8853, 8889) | 0.29 angstrom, 24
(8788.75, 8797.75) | -0.17 angstrom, 24.7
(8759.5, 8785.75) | -0.21 angstrom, 24.5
